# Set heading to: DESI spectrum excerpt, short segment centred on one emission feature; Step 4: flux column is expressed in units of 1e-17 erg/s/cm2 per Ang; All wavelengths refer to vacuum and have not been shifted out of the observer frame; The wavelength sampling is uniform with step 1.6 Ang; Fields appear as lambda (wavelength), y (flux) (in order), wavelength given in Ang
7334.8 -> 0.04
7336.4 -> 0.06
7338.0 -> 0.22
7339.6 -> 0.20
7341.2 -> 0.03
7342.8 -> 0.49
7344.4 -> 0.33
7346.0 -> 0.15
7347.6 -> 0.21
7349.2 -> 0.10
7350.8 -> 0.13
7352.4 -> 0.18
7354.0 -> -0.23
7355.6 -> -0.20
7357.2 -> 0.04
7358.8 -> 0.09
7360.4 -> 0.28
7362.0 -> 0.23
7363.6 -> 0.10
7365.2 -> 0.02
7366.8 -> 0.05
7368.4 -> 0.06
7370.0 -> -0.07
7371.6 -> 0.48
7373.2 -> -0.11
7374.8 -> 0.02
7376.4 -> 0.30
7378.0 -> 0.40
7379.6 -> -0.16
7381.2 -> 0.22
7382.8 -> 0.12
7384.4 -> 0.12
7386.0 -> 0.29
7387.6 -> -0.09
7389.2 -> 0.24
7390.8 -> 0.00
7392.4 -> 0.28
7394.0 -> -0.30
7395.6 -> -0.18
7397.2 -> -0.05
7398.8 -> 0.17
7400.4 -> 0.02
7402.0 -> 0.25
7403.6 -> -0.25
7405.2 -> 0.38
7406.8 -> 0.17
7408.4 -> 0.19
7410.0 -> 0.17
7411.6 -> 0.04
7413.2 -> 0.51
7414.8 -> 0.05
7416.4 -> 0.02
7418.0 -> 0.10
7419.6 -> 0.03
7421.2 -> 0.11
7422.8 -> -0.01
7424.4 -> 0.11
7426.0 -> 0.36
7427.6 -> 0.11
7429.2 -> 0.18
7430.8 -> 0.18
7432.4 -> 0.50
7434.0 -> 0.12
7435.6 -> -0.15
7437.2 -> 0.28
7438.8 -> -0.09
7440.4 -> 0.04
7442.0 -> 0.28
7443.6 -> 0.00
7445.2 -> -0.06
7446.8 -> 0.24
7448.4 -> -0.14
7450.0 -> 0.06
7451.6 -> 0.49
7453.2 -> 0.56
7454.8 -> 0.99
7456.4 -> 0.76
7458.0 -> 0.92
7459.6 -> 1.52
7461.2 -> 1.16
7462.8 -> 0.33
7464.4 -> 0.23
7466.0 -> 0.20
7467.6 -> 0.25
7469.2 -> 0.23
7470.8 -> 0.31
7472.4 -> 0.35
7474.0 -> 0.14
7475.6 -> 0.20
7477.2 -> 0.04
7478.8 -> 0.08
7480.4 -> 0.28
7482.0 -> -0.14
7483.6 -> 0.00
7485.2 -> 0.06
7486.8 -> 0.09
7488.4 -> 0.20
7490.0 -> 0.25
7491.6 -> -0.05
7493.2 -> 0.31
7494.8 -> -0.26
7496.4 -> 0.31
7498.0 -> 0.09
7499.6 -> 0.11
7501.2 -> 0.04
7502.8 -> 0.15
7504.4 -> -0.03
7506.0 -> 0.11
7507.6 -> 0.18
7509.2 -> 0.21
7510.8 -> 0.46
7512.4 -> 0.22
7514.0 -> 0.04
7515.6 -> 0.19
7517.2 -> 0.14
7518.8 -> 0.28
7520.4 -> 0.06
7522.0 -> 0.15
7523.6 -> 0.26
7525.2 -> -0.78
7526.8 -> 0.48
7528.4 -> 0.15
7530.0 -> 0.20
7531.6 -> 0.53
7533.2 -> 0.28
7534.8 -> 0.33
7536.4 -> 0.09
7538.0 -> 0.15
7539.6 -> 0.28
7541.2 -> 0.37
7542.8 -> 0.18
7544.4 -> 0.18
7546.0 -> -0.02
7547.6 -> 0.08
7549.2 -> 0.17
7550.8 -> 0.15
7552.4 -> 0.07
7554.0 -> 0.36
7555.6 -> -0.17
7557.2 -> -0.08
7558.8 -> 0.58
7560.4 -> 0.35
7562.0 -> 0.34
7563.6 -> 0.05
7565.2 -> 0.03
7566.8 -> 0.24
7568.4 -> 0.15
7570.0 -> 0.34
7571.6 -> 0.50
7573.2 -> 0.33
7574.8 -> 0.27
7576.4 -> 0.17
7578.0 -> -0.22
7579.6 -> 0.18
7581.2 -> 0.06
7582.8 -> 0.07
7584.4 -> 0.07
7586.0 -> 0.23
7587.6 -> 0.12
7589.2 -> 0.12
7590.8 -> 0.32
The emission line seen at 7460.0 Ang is [O II]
